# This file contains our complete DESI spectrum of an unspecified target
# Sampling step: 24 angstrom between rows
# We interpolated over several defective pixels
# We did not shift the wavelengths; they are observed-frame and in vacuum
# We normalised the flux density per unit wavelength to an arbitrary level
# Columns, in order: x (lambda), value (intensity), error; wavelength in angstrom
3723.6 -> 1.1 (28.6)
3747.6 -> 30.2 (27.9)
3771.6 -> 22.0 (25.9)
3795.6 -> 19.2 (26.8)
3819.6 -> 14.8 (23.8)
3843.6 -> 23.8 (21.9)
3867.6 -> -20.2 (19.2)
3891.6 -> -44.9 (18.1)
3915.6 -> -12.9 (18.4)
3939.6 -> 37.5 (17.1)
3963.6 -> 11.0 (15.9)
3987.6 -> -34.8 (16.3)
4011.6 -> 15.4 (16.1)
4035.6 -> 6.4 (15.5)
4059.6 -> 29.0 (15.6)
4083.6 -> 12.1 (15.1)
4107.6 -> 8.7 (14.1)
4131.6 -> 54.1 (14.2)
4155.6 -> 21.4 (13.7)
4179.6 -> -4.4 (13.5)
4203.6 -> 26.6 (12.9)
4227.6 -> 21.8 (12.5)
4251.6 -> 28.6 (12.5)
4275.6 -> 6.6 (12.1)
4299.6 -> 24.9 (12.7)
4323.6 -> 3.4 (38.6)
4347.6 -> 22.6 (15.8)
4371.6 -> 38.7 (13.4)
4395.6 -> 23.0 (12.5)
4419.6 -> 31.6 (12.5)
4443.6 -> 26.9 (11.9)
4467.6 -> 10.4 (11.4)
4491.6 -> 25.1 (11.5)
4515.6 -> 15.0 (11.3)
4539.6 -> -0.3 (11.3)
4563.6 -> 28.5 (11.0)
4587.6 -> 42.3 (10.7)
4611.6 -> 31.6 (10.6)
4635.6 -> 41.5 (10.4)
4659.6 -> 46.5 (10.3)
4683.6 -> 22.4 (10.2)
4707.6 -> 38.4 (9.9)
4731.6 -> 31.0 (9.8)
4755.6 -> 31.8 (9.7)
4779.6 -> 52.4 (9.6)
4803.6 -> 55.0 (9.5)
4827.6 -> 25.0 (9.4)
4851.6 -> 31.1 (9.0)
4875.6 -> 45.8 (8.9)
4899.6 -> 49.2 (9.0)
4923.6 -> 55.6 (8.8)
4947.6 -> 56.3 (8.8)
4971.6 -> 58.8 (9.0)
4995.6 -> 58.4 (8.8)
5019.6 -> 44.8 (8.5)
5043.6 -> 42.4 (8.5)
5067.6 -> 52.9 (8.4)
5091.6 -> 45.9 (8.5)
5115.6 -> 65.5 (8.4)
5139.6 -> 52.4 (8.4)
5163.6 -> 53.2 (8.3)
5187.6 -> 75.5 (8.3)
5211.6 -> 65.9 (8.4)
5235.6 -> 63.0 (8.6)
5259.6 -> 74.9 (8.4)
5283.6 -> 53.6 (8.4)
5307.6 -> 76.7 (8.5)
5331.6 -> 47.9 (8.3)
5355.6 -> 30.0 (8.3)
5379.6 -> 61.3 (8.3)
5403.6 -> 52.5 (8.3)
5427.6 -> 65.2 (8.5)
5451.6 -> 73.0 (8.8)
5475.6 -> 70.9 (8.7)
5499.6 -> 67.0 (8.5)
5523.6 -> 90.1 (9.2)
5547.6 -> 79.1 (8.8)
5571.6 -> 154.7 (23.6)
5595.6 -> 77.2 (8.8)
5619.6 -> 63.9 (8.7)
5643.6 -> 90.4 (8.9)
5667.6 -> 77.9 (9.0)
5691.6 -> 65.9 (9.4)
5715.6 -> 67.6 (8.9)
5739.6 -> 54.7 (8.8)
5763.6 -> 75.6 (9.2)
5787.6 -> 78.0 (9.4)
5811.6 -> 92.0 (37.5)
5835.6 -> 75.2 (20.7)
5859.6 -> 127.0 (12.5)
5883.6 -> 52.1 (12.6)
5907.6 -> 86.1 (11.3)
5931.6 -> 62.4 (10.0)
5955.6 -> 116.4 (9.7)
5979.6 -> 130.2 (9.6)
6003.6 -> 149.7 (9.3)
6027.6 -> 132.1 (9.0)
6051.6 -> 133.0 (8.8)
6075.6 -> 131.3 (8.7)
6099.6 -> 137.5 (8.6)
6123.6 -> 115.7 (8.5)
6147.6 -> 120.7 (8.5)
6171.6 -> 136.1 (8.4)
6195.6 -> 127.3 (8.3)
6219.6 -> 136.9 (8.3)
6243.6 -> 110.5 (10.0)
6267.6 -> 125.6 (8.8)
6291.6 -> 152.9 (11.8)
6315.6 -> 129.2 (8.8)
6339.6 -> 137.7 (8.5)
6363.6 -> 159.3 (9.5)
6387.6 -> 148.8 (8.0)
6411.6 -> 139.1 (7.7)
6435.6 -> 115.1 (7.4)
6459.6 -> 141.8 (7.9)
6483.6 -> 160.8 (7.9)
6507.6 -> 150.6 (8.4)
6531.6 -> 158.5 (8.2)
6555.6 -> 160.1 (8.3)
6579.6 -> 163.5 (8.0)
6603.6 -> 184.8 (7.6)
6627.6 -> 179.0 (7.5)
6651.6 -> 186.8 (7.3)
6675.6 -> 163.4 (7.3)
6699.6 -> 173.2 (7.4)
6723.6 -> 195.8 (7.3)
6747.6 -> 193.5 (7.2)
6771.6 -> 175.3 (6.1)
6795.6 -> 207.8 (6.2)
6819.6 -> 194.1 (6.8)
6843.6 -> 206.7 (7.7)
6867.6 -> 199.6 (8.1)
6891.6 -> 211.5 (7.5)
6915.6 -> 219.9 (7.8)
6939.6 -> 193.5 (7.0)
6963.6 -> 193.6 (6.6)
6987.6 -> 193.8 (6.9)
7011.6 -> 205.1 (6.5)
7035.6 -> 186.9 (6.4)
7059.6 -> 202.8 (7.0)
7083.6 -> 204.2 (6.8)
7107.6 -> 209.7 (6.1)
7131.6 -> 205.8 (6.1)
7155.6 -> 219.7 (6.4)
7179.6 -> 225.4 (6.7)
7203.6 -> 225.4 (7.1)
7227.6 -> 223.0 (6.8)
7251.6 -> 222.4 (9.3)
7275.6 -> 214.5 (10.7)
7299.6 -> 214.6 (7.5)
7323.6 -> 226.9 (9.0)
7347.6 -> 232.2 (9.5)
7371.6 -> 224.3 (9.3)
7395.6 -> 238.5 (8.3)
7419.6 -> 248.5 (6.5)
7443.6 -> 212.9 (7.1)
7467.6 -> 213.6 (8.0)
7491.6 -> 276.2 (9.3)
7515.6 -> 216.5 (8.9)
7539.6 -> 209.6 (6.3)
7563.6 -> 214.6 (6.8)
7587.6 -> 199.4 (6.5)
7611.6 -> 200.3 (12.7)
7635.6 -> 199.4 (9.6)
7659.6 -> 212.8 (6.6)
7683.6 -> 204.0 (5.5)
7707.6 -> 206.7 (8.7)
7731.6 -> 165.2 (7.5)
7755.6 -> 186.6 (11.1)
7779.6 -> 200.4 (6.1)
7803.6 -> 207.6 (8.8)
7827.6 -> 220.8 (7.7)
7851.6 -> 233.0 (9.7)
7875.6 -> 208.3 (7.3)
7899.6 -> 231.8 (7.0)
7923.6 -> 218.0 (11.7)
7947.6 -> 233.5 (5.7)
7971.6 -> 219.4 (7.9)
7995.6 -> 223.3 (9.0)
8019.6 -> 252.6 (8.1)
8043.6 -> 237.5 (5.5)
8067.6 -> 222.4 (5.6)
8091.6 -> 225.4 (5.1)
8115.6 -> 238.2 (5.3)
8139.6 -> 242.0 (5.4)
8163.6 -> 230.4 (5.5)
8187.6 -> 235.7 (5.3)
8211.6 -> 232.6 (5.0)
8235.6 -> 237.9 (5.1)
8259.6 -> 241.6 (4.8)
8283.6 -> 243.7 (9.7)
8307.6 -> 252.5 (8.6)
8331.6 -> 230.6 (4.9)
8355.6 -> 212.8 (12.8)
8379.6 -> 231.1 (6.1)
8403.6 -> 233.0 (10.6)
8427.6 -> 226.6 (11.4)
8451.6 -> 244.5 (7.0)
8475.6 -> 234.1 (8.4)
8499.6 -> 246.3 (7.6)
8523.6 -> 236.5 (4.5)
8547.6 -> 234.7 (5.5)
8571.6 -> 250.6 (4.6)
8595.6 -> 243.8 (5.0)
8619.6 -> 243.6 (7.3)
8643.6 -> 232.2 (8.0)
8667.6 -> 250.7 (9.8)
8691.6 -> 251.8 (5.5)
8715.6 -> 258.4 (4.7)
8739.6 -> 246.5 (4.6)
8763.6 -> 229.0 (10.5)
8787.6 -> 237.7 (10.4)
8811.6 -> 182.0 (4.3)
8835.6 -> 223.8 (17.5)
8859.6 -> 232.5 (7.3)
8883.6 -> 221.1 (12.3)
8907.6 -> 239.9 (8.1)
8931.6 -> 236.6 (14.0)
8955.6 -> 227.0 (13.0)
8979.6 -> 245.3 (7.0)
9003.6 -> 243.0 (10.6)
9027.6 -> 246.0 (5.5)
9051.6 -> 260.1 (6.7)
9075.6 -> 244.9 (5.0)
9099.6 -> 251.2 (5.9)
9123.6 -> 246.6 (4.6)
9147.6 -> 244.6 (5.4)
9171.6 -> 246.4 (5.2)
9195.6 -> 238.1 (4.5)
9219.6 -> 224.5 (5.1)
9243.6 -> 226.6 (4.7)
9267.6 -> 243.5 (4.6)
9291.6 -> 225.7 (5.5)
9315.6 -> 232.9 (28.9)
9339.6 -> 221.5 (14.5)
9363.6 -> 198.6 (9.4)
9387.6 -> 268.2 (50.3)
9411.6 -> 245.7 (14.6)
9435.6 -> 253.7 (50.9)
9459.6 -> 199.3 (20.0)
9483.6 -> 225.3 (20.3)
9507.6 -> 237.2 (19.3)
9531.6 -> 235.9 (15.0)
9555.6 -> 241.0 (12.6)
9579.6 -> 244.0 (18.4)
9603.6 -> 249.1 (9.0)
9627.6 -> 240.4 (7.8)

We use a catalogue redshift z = 0.50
